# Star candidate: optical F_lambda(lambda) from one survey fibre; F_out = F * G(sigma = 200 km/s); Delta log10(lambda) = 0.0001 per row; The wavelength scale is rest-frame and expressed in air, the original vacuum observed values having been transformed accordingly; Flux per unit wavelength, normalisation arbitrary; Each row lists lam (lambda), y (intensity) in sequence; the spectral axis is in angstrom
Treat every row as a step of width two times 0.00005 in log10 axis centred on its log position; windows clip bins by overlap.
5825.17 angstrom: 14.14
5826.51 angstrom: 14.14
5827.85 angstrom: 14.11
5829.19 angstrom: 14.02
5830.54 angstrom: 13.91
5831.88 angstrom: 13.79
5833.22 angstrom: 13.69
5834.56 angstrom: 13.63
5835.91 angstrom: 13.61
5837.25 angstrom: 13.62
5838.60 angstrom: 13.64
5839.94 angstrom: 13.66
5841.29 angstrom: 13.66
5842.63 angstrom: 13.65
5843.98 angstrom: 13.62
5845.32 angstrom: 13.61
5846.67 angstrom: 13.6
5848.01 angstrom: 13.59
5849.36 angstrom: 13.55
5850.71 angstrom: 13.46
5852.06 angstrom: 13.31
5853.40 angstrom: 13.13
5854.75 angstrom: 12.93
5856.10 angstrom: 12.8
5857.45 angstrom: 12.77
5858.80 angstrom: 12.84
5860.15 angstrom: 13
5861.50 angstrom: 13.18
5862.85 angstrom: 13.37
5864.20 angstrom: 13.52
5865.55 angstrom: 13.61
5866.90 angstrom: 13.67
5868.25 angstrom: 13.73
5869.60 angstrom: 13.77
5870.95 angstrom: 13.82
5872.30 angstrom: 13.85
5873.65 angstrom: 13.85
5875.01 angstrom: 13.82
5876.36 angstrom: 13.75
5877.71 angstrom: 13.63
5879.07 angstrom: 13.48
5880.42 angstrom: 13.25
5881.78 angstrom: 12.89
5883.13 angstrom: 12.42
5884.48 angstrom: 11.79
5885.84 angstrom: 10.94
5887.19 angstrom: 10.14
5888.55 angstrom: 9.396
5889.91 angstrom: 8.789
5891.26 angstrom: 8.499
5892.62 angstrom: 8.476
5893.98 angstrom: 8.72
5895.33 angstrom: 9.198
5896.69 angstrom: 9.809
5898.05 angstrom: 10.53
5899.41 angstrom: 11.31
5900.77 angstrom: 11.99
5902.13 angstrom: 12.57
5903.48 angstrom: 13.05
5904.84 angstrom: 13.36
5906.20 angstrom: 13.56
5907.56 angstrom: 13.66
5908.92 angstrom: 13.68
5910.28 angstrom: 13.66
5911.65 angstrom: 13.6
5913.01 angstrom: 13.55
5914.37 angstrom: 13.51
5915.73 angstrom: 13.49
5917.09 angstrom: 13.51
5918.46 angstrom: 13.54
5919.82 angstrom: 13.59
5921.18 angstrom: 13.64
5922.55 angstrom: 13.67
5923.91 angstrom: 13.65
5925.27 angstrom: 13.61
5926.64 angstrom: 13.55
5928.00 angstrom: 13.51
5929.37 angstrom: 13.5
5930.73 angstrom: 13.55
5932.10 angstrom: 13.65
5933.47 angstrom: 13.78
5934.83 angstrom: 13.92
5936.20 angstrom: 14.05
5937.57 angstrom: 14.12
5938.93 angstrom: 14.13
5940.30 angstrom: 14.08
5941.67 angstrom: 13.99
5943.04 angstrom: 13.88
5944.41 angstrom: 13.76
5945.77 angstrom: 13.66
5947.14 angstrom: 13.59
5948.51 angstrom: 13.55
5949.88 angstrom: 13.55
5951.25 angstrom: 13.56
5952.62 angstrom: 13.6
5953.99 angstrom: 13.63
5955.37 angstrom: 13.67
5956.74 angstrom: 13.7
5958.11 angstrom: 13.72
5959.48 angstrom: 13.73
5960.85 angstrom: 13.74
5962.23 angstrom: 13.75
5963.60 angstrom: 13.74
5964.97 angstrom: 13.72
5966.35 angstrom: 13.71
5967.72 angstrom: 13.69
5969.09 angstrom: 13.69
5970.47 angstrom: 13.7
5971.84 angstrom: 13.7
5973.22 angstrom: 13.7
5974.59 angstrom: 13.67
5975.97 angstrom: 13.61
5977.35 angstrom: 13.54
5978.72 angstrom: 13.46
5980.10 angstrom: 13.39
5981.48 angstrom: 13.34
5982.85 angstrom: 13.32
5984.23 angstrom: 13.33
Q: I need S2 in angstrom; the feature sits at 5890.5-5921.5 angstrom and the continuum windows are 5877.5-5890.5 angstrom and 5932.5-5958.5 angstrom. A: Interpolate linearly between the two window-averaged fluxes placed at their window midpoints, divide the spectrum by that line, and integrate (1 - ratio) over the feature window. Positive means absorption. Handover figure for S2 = 0.6 angstrom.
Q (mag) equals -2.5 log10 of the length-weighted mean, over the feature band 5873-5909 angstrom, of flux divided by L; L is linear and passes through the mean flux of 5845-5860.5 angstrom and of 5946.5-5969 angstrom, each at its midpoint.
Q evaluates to 0.15 mag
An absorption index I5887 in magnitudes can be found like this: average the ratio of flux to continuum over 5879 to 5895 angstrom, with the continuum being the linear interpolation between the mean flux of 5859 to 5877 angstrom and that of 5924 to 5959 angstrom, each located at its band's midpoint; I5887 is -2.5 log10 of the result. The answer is 0.27 mag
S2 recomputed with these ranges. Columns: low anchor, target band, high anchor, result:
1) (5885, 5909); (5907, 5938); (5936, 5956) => -3.15 angstrom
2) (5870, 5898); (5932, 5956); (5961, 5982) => -1.53 angstrom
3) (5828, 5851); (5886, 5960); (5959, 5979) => 4.62 angstrom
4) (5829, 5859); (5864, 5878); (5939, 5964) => -0.20 angstrom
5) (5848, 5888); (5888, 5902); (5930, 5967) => 3.72 angstrom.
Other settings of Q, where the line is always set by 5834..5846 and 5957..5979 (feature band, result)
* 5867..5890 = 0.08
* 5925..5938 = 0.00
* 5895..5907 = 0.16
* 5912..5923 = 0.01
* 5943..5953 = 0.00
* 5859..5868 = 0.02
